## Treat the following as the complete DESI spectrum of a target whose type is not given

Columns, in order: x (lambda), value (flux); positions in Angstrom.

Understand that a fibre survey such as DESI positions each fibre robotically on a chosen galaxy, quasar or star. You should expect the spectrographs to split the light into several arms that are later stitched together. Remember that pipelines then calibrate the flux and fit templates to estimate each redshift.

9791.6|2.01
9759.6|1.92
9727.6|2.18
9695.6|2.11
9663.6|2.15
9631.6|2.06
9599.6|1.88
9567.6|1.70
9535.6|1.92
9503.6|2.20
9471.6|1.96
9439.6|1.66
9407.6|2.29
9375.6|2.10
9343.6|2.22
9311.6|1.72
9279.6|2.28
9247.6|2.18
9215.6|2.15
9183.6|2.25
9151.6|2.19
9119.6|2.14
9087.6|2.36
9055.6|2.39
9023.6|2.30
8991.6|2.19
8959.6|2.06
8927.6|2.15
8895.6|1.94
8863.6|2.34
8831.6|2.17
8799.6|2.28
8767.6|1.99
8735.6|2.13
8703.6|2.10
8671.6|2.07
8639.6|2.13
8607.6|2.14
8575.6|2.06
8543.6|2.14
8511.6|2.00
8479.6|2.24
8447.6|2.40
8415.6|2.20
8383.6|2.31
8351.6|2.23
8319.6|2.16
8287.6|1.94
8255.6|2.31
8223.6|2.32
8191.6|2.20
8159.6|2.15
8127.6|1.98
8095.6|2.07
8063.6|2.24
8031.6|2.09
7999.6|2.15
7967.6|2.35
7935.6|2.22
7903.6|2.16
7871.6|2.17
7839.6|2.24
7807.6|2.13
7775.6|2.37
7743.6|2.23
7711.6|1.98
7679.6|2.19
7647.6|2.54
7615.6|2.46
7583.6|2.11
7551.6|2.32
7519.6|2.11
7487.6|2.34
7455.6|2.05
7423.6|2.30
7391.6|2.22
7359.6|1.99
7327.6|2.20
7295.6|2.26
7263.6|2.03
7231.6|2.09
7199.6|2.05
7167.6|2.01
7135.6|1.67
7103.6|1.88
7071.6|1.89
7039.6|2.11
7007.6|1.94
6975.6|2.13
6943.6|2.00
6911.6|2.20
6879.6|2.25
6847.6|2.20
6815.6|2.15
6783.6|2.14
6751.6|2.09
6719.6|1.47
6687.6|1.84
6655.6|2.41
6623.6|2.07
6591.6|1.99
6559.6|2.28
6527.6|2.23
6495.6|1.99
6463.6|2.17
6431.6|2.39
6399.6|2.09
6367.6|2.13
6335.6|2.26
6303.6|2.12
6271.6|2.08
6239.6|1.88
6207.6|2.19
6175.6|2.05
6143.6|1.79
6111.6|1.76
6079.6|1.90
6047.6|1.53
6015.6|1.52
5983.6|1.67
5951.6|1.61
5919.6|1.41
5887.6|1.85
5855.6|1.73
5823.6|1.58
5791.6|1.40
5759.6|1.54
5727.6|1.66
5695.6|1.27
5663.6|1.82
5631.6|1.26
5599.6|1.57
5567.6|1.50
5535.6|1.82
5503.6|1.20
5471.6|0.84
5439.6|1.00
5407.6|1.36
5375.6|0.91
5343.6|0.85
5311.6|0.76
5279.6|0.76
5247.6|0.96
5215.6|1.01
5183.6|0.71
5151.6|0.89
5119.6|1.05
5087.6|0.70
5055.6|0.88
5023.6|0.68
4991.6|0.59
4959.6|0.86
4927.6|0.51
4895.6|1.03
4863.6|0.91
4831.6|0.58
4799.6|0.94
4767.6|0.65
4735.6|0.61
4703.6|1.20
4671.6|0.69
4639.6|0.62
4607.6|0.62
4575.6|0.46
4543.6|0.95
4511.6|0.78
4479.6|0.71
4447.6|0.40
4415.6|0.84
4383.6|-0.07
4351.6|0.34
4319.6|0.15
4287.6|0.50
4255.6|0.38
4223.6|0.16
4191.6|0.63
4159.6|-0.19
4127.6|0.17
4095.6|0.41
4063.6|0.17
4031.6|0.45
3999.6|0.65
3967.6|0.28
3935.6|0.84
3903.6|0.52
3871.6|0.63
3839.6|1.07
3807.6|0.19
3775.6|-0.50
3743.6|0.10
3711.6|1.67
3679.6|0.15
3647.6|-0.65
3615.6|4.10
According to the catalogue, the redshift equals 0.381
